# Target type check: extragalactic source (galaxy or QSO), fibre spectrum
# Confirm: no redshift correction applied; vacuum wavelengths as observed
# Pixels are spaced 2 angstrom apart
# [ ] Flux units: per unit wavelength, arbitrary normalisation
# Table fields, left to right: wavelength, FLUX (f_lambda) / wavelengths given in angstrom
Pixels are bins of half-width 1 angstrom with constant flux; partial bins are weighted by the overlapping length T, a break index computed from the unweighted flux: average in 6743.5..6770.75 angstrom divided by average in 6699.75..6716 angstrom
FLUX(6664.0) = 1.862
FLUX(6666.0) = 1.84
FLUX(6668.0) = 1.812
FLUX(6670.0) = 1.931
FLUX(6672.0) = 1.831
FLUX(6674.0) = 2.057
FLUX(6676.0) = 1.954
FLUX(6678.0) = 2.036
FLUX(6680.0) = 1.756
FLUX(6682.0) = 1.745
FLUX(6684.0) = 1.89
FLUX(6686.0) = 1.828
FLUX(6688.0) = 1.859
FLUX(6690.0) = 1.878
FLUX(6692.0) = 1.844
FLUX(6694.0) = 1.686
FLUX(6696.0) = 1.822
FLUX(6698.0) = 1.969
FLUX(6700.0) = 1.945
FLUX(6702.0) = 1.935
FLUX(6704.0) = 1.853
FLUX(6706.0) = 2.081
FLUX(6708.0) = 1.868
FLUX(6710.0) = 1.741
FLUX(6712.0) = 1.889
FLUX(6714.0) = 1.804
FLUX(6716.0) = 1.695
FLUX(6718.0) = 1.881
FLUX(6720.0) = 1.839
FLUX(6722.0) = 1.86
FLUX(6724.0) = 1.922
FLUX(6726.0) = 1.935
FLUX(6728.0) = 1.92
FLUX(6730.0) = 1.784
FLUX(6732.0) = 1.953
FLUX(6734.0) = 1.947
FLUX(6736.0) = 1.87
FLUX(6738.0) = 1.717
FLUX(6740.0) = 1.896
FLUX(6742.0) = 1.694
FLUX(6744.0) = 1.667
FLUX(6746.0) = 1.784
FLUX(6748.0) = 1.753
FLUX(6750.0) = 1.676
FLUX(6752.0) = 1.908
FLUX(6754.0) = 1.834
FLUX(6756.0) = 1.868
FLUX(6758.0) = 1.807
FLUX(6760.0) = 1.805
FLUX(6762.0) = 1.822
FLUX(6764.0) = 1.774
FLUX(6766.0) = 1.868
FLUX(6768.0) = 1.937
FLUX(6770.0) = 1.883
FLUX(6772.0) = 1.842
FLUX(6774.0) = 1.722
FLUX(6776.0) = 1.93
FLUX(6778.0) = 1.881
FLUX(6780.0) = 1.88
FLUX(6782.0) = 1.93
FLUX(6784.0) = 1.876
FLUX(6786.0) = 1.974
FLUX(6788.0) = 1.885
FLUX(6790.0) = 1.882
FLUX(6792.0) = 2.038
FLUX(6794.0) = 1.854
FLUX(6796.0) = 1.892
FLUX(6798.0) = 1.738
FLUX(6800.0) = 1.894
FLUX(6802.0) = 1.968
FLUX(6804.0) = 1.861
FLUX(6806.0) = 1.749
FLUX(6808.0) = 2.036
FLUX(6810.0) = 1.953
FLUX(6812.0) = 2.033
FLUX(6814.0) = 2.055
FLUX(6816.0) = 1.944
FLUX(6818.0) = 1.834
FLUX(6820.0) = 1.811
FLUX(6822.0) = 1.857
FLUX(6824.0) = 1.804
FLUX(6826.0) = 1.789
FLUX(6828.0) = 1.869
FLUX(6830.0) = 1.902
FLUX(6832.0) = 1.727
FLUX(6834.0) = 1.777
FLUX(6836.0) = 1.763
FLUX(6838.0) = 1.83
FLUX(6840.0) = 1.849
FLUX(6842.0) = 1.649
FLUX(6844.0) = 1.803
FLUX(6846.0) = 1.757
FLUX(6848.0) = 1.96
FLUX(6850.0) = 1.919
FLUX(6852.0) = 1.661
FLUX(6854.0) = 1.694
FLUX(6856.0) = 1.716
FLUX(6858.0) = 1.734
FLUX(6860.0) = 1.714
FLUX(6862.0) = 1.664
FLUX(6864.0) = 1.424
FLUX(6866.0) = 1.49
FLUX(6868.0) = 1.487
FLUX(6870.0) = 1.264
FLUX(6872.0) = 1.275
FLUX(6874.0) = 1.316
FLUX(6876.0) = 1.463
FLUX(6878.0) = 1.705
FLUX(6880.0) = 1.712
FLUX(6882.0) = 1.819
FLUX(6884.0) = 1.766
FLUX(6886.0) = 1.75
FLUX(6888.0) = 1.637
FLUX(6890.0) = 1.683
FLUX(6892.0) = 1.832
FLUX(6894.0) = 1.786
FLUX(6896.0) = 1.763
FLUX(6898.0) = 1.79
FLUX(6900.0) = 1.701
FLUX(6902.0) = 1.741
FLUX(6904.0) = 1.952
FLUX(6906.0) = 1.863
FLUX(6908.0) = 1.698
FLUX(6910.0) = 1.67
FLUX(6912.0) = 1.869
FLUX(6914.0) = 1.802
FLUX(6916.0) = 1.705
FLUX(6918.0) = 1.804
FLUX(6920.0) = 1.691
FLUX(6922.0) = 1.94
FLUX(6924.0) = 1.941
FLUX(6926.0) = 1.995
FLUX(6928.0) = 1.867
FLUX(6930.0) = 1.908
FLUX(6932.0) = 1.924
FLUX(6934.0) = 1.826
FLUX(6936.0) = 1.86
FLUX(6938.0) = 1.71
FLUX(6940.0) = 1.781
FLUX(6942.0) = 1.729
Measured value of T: 0.97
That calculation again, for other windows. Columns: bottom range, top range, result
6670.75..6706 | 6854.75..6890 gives 0.84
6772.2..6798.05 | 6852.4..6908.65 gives 0.88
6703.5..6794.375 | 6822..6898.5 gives 0.92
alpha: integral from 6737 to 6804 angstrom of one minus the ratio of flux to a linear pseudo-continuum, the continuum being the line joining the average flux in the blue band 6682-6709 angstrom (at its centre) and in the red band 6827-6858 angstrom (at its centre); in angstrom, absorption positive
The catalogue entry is -0.5 angstrom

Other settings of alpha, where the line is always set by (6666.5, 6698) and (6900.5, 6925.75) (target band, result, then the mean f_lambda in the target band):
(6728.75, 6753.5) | 0.6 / 1.81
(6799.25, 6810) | -0.4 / 1.91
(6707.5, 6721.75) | 0.3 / 1.82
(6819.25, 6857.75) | 0.7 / 1.8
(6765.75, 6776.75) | -0.1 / 1.86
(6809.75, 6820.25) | -0.6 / 1.95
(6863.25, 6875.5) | 3.0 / 1.38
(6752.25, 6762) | 0.1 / 1.83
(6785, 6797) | -0.5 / 1.92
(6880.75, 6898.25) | 0.6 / 1.76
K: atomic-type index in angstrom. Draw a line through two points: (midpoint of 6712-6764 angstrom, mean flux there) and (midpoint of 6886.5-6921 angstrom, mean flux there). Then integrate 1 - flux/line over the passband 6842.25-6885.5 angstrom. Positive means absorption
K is 3.5 angstrom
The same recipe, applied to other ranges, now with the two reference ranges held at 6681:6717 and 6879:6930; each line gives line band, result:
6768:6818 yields -2.1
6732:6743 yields 0.0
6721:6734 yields -0.4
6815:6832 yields -0.3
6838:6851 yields -0.1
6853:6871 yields 2.3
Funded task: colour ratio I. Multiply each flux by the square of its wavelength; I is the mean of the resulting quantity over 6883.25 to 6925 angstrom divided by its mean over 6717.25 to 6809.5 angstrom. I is 1.0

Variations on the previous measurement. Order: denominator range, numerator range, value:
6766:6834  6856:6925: 0.92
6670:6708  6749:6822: 1.02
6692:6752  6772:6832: 1.05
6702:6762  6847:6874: 0.91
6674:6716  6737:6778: 0.99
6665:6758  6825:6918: 0.97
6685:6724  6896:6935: 1.04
